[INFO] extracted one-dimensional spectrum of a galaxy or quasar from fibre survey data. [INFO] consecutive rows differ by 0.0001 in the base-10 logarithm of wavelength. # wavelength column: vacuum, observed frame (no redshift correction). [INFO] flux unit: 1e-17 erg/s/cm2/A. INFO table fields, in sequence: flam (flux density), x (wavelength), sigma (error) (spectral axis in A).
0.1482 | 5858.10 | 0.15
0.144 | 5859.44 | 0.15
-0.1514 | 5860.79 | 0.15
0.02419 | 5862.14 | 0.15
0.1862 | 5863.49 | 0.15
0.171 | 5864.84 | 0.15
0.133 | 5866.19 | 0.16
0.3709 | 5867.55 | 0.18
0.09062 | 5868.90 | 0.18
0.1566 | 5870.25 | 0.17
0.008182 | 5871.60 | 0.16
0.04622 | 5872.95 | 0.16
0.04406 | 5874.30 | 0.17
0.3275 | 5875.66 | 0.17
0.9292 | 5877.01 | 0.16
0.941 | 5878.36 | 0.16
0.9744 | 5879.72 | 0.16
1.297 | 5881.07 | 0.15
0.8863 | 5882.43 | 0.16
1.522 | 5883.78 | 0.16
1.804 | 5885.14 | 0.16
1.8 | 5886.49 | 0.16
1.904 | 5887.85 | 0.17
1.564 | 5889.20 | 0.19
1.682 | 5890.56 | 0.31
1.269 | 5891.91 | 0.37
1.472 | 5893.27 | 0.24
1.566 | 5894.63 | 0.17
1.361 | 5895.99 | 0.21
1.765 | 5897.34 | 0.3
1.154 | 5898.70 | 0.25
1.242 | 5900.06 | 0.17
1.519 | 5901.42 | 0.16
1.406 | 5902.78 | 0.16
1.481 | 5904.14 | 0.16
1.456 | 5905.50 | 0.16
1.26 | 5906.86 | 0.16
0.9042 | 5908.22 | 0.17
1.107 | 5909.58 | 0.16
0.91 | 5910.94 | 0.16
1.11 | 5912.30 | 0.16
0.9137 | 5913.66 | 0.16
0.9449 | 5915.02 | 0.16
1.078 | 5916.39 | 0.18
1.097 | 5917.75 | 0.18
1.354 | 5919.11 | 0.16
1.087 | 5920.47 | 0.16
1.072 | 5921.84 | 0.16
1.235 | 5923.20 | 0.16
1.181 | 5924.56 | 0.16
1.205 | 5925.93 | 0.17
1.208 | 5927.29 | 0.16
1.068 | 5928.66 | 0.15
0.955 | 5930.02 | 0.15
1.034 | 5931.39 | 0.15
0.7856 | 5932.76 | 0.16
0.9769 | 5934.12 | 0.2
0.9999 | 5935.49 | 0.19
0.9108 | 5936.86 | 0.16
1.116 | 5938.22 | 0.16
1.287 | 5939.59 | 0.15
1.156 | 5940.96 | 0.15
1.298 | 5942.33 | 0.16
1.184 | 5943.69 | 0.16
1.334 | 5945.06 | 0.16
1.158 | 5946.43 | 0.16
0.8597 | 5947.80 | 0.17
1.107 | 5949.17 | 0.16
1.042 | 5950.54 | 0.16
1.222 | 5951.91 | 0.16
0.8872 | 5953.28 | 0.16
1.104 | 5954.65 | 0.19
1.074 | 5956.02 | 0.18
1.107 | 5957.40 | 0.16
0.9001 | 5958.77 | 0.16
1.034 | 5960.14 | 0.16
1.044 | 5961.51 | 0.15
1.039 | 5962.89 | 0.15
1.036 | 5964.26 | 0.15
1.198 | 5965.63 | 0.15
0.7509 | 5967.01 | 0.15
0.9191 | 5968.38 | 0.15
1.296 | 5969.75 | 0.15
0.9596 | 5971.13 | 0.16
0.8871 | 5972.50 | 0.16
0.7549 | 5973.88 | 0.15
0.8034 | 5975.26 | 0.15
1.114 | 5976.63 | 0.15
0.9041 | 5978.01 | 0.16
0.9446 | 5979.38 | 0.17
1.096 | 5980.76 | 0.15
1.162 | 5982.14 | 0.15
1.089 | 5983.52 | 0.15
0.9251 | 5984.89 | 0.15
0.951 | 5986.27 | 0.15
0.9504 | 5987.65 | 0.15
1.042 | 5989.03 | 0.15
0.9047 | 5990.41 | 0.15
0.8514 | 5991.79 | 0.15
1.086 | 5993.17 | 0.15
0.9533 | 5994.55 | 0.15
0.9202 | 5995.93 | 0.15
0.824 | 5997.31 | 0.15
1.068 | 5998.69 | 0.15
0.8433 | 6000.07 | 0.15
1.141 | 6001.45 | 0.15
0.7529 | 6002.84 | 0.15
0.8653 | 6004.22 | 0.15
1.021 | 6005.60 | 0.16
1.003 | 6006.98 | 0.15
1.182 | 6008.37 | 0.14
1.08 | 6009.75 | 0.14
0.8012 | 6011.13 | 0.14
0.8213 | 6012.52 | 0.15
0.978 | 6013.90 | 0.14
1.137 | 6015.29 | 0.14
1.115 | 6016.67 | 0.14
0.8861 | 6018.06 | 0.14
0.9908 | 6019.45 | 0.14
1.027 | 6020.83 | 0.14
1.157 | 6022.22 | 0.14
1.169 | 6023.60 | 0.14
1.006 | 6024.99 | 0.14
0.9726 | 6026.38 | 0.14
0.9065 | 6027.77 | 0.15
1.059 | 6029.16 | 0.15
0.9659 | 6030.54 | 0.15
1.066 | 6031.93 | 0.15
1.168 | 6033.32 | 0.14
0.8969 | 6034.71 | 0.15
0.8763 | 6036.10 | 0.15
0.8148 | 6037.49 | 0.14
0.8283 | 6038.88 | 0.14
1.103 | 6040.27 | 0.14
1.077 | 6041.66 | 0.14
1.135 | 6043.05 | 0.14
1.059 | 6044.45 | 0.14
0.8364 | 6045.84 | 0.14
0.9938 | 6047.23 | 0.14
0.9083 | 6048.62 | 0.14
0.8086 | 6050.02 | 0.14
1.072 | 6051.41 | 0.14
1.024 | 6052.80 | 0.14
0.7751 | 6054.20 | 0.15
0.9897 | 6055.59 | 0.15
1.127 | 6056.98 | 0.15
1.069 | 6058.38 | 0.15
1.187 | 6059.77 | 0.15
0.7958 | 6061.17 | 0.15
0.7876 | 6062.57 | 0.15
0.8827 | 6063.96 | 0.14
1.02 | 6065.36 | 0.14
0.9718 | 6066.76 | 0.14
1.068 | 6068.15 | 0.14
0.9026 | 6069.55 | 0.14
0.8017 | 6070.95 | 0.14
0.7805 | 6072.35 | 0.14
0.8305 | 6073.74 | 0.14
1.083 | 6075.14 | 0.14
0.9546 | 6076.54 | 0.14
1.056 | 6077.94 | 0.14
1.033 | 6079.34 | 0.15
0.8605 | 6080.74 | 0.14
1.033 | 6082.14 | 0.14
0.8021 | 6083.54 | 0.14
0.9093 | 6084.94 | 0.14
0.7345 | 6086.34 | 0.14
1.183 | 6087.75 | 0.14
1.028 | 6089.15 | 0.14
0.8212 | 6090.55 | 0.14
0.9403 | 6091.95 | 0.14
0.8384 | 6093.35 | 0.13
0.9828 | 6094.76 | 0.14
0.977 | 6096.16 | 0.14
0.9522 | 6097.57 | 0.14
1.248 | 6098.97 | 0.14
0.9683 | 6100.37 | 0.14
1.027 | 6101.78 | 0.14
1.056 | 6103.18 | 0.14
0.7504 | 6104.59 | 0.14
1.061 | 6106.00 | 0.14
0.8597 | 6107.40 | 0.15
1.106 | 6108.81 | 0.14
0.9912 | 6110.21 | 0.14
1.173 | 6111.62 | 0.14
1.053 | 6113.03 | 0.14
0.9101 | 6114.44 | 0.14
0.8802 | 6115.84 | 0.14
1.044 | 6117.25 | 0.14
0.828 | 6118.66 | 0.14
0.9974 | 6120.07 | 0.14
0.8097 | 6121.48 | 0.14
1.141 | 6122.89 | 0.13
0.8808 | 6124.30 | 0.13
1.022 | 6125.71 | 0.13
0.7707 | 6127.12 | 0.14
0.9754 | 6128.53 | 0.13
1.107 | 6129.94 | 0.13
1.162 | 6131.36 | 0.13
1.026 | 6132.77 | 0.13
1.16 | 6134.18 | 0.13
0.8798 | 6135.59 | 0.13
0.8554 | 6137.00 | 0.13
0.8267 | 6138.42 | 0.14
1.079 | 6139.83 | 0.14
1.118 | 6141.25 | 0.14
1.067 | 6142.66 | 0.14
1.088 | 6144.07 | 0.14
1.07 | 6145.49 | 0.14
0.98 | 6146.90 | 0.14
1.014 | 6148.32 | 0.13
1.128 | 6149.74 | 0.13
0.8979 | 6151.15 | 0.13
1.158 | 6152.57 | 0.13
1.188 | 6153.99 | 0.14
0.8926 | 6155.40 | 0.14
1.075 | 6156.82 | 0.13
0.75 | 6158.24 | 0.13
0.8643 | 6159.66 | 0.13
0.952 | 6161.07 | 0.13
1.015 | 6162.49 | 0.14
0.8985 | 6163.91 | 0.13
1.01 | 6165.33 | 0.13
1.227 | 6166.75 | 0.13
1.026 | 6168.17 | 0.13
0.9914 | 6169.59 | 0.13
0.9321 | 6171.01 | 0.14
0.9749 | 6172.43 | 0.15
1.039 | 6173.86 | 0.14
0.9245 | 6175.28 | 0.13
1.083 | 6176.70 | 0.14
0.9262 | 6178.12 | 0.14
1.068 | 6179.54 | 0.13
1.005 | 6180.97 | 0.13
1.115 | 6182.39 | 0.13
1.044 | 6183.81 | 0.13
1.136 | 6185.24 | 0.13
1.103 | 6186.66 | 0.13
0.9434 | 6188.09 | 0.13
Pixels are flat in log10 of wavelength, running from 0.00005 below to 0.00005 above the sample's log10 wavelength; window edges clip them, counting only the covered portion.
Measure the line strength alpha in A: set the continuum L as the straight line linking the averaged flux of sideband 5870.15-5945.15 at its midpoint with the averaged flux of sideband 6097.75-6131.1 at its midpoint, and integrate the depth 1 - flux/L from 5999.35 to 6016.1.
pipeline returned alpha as 1.5 A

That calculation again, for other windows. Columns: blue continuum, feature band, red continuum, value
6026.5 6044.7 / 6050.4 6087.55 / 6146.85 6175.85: 1.8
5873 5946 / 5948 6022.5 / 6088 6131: 7.4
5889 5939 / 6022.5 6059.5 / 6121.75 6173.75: 3.4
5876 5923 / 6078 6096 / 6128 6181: 2.4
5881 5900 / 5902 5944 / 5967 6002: 6.2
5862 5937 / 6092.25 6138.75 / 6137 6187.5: 1.7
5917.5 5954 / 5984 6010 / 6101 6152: 2.5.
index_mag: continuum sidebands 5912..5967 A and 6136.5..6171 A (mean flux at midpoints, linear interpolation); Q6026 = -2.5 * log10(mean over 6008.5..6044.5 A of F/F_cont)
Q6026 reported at 0.05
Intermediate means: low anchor 1.08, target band 1.01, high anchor 1.01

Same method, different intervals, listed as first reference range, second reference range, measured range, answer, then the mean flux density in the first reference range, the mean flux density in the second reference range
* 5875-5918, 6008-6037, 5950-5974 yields 0.12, 1.27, 1.01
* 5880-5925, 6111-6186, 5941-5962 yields 0.15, 1.31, 1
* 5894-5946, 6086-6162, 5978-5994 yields 0.12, 1.18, 0.989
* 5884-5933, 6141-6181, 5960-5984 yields 0.21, 1.28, 1.01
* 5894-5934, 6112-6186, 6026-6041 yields 0.13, 1.18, 1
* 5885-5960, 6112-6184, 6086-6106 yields 0.08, 1.21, 0.999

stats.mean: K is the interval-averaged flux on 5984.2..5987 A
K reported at 0.94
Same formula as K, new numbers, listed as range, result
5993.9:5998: 0.899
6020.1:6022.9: 1.09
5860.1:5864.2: 0.0214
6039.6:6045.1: 1.09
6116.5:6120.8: 0.954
